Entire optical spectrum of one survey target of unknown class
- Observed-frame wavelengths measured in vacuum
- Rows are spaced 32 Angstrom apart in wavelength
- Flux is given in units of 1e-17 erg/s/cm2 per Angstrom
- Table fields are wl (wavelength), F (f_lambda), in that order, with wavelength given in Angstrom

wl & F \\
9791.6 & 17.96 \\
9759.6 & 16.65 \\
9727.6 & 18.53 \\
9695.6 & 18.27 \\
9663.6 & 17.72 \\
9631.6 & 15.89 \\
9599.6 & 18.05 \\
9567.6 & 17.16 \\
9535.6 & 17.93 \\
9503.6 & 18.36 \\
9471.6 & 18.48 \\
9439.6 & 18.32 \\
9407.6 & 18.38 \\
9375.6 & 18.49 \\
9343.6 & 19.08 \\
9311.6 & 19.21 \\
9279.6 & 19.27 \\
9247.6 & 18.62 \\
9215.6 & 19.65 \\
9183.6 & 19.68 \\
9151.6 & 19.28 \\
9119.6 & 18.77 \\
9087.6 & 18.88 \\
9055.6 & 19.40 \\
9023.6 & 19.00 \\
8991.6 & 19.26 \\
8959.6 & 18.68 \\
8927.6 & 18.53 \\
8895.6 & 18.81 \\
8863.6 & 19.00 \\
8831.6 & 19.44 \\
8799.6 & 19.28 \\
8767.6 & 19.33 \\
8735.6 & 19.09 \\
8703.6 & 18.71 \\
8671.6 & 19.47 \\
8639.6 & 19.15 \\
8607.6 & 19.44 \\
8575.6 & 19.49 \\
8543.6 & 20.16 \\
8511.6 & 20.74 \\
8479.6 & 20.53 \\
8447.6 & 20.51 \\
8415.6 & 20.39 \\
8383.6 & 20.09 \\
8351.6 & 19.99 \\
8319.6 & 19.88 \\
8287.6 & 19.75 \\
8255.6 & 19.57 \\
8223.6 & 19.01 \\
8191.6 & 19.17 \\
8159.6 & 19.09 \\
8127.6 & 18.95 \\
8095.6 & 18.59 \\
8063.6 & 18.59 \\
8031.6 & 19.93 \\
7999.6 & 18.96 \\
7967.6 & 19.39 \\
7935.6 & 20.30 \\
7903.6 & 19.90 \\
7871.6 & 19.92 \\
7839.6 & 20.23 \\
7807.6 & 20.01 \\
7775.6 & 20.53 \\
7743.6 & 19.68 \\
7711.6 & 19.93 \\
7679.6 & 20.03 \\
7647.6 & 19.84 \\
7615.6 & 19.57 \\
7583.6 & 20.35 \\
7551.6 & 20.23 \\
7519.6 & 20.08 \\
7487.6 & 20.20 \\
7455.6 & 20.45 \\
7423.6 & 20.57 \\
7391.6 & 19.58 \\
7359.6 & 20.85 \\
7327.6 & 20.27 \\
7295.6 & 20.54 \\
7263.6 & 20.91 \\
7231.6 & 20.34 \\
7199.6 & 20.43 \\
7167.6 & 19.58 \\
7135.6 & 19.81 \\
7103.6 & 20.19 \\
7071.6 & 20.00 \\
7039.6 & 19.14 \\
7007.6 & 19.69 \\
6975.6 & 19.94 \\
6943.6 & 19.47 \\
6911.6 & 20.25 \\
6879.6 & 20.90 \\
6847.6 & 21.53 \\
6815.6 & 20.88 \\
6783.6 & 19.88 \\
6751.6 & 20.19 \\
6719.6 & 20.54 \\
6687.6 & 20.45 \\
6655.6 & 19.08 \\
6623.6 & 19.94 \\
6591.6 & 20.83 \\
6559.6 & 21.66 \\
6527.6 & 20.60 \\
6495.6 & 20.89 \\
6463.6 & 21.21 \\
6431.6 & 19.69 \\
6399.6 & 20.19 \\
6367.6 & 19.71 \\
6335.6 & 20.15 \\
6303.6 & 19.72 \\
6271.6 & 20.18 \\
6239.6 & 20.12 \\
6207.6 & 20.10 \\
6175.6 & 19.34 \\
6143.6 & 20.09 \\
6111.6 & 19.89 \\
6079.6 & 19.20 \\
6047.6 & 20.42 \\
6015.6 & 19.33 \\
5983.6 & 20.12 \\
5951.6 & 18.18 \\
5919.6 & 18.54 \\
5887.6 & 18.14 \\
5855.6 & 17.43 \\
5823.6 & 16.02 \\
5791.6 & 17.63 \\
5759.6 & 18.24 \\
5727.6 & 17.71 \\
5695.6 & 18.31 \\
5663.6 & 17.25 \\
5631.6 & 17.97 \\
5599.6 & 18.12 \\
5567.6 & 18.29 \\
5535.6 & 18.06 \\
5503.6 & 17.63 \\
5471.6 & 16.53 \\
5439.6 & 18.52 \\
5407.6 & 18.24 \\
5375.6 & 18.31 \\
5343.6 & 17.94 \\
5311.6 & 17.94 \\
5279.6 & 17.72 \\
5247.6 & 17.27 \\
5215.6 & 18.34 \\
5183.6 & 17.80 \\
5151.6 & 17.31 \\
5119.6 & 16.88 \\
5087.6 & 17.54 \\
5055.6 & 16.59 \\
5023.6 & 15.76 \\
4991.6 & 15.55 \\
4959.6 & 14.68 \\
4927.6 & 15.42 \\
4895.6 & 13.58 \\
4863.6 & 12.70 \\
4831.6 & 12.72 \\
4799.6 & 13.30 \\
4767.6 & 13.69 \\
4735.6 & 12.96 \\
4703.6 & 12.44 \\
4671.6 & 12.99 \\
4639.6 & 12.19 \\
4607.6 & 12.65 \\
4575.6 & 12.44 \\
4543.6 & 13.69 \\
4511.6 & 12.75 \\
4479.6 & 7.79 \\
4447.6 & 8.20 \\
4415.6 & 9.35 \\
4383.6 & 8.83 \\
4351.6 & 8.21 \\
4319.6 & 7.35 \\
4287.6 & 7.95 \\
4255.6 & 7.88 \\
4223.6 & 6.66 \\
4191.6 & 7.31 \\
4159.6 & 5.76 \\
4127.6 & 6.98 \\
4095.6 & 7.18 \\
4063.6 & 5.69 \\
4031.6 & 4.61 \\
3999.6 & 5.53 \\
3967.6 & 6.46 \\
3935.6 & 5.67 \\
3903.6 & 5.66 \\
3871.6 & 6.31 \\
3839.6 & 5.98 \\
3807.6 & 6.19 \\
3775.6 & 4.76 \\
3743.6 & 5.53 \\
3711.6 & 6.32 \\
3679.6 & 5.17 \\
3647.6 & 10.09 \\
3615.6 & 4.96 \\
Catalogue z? 0.127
